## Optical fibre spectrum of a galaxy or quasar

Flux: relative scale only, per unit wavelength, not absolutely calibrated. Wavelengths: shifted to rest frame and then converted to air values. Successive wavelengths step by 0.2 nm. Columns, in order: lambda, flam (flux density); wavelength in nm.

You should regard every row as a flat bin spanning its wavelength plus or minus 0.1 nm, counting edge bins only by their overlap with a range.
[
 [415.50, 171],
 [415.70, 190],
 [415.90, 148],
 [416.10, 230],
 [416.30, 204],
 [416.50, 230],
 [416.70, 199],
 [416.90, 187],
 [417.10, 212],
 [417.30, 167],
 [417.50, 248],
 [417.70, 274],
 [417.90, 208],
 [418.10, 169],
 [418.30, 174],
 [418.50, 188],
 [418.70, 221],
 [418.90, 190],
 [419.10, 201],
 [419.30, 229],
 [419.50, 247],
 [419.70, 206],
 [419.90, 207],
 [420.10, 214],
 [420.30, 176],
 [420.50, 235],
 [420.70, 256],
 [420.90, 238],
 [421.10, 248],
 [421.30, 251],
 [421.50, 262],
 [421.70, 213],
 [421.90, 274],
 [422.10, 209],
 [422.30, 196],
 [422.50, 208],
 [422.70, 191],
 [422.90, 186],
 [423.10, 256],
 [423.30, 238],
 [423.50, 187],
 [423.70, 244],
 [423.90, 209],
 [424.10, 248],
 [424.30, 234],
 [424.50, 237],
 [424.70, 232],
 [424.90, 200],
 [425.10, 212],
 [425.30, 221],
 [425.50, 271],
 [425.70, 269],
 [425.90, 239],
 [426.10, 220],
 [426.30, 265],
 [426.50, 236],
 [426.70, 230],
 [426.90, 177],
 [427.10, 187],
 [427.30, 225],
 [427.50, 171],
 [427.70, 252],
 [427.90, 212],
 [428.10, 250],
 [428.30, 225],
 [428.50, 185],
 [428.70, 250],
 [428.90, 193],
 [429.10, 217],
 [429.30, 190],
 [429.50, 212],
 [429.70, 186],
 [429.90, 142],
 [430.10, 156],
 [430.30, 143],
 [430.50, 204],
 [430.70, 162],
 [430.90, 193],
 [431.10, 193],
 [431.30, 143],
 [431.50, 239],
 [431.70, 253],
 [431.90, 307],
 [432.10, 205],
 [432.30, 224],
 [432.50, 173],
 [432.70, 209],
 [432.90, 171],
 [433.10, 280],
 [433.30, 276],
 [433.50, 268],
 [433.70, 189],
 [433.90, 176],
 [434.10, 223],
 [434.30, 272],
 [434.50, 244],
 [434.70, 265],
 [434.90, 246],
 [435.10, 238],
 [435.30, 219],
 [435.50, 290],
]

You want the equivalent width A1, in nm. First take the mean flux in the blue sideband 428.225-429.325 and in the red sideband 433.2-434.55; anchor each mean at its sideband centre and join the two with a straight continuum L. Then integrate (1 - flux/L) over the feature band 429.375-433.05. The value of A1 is 0.44 nm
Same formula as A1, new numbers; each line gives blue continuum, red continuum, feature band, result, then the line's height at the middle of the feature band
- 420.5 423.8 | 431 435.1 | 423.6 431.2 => 0.52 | 228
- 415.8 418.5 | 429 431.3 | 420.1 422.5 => -0.43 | 196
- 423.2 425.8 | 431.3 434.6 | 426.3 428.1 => 0.11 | 230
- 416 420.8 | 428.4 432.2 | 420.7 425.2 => -0.44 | 206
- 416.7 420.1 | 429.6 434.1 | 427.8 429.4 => -0.08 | 205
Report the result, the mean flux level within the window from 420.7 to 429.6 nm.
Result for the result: 225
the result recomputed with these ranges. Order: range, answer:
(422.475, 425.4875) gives 222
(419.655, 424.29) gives 224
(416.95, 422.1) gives 220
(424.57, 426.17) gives 233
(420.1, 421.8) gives 234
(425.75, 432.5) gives 209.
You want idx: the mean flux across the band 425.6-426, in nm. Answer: 254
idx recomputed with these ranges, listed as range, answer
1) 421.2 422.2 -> 242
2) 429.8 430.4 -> 147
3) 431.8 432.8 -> 224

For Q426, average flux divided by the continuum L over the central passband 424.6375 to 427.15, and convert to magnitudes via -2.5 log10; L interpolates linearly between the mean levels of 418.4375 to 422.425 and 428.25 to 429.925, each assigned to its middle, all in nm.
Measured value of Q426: -0.09 mag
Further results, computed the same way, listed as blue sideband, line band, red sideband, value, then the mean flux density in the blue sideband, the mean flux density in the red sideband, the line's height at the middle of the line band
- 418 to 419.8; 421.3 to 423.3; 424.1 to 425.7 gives -0.02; 203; 233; 220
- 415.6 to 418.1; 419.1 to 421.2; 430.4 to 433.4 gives -0.08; 207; 215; 208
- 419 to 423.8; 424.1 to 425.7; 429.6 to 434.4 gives -0.07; 224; 208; 219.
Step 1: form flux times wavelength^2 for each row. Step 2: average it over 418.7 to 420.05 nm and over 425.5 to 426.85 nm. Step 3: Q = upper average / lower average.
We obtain 1.17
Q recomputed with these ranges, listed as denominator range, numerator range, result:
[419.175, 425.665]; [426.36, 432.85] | 0.93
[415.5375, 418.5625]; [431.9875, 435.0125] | 1.23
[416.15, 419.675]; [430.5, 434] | 1.10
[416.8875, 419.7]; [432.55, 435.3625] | 1.20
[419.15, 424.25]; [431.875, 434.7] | 1.07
